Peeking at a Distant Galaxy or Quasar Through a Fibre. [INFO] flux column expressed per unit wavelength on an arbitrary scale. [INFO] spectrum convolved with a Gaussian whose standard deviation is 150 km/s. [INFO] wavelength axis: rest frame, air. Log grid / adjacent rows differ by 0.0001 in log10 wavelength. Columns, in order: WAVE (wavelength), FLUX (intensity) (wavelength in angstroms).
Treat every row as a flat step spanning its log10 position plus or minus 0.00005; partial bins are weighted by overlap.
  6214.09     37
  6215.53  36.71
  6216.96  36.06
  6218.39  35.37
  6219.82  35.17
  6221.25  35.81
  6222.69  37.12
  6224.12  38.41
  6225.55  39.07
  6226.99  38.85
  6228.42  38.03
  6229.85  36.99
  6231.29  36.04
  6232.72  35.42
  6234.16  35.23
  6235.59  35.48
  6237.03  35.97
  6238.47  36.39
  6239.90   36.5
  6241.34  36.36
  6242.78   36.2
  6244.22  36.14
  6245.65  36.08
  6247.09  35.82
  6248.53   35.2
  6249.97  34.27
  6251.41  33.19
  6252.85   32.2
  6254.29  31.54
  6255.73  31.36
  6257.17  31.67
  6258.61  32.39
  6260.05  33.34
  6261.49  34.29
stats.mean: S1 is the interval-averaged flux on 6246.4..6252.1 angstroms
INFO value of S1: 34.6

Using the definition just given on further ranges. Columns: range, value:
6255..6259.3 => 31.8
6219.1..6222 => 35.5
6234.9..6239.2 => 35.9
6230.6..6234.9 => 35.6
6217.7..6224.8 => 36.4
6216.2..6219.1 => 35.8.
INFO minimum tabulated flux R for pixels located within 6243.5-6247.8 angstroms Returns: 35.82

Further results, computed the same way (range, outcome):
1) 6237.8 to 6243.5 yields 36.2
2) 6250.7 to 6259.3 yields 31.36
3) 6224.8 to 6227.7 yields 38.85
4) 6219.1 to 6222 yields 35.17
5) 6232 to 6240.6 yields 35.23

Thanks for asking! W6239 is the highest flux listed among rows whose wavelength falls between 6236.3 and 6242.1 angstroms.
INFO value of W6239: 36.5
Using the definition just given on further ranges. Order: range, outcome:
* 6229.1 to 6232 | 36.99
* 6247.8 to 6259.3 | 35.2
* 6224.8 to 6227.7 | 39.07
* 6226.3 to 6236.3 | 38.85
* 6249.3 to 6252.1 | 34.27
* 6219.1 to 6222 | 35.81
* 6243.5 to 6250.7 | 36.14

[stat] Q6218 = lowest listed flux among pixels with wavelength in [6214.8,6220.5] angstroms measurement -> 35.17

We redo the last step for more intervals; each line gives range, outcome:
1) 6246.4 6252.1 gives 33.19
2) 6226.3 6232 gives 36.04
